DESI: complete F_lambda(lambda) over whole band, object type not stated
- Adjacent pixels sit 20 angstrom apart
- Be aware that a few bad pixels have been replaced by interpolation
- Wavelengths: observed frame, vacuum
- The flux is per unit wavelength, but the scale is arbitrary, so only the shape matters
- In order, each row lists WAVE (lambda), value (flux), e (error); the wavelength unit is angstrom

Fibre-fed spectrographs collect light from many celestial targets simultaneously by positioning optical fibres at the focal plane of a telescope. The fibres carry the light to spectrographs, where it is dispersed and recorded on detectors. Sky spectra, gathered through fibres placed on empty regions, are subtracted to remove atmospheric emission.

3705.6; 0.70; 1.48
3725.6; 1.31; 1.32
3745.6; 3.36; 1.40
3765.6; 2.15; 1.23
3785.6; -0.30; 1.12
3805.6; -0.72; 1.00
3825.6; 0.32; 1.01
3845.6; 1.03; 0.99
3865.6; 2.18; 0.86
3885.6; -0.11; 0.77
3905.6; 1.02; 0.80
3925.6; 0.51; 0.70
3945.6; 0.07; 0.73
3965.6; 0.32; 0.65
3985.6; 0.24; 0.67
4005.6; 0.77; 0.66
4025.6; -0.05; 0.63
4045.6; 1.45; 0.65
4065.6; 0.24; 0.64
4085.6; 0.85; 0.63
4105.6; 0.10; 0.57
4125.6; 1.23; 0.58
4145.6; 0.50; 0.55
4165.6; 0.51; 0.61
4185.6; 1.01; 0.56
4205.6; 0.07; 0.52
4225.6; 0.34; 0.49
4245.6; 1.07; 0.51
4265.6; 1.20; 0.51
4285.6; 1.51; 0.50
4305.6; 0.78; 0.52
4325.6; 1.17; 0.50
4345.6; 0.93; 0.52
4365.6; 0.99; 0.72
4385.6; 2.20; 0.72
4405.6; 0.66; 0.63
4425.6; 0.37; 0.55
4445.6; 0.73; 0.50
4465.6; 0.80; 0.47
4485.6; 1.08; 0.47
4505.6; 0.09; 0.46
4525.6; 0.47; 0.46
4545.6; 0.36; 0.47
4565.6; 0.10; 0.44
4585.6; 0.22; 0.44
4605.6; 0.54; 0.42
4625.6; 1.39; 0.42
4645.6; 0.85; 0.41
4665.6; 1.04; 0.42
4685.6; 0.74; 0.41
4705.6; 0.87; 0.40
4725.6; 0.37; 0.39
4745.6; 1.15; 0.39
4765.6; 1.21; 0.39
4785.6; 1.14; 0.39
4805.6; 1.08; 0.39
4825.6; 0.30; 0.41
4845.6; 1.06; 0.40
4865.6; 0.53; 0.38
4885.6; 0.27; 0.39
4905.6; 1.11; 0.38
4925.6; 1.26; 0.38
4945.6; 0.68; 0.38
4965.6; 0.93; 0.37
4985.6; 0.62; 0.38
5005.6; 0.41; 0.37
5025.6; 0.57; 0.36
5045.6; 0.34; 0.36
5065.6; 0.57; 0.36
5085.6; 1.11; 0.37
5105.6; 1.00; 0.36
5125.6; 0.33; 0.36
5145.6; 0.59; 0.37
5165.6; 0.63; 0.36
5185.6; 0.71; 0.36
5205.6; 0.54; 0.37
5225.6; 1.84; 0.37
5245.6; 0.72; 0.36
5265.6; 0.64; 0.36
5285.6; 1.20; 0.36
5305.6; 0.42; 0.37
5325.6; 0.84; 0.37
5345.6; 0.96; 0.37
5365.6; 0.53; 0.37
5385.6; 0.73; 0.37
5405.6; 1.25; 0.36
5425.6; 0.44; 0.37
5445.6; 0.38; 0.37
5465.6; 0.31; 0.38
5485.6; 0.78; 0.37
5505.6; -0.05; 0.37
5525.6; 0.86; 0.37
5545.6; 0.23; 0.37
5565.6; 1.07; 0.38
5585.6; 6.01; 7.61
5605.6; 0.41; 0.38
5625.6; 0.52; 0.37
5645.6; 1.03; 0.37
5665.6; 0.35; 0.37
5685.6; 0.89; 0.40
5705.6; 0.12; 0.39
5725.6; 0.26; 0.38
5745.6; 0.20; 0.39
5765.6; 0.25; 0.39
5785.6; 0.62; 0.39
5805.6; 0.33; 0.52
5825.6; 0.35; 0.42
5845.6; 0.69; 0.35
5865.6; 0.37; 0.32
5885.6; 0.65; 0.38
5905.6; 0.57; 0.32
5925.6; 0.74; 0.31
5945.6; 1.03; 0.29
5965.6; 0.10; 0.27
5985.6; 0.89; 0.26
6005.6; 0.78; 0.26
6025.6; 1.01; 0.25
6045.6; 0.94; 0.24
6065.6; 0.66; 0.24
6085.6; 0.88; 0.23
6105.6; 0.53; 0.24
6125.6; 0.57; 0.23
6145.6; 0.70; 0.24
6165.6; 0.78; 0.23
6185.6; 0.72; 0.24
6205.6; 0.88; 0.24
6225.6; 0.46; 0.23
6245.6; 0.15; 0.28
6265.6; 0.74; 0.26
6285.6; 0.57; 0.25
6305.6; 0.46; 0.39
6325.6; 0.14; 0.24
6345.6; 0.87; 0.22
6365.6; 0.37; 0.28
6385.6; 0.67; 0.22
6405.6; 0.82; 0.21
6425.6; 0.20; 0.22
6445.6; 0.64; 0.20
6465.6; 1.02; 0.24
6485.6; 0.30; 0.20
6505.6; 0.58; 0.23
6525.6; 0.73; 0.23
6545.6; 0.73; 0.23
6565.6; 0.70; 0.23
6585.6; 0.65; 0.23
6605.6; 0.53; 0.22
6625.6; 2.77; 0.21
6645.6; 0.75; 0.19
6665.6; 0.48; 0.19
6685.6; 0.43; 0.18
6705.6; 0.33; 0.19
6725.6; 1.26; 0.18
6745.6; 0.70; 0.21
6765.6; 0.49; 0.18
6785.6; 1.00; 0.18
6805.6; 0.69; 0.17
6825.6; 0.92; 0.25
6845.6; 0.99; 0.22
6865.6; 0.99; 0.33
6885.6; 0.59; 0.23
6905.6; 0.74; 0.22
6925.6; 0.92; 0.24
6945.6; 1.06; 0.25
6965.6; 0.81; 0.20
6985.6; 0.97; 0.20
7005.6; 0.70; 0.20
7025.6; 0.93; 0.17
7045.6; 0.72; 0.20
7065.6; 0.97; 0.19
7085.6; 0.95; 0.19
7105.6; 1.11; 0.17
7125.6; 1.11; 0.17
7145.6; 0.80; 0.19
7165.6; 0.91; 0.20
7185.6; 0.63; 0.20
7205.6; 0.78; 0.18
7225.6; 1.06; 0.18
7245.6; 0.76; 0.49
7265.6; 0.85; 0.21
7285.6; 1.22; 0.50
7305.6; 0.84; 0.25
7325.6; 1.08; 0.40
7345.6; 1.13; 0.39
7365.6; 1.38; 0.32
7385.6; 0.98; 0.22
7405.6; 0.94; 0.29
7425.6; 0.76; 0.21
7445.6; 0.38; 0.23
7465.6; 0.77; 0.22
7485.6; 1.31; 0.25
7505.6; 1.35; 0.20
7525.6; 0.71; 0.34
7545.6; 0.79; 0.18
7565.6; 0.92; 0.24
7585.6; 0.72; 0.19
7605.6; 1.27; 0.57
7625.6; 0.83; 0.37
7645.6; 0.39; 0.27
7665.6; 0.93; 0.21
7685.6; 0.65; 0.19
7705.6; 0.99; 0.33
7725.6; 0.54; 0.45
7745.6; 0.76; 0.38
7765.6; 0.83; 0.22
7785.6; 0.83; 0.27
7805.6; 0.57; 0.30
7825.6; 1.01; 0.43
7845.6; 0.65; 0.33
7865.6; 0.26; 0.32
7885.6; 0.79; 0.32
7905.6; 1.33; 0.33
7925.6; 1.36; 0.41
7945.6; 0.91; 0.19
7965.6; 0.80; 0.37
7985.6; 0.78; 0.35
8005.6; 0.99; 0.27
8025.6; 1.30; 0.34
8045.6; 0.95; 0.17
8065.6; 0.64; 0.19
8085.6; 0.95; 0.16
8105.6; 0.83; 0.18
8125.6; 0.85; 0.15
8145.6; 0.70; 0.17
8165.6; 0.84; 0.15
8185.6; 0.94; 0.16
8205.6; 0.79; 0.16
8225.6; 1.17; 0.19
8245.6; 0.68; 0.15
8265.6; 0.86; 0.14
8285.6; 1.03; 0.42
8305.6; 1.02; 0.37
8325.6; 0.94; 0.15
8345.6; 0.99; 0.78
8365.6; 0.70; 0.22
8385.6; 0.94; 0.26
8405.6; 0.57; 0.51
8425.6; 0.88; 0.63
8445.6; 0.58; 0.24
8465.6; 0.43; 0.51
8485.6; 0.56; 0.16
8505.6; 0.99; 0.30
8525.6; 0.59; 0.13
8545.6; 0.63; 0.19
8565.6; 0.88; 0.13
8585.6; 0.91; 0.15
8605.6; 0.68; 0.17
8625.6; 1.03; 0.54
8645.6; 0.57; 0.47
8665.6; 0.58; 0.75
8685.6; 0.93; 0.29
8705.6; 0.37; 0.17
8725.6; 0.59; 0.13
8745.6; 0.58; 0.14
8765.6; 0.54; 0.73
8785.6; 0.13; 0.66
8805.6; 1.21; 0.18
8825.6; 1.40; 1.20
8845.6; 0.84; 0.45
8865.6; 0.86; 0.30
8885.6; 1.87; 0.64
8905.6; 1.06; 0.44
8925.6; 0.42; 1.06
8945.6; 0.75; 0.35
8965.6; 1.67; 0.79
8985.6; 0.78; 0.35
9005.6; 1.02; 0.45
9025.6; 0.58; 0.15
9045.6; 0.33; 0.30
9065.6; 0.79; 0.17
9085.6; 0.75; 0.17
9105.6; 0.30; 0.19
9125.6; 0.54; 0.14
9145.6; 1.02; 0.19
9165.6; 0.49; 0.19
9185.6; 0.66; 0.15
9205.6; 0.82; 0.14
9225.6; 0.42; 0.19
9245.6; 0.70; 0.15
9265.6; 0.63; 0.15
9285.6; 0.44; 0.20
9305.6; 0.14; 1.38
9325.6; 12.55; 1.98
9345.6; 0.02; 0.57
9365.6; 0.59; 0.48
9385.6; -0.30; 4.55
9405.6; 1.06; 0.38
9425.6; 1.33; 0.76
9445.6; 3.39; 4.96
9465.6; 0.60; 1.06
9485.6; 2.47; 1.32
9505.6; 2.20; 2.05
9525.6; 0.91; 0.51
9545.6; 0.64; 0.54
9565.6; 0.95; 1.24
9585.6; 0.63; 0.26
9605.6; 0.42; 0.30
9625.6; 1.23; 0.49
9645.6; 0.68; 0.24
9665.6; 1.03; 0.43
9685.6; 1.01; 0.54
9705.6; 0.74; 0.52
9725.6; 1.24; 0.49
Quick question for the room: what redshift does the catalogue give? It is 0.78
